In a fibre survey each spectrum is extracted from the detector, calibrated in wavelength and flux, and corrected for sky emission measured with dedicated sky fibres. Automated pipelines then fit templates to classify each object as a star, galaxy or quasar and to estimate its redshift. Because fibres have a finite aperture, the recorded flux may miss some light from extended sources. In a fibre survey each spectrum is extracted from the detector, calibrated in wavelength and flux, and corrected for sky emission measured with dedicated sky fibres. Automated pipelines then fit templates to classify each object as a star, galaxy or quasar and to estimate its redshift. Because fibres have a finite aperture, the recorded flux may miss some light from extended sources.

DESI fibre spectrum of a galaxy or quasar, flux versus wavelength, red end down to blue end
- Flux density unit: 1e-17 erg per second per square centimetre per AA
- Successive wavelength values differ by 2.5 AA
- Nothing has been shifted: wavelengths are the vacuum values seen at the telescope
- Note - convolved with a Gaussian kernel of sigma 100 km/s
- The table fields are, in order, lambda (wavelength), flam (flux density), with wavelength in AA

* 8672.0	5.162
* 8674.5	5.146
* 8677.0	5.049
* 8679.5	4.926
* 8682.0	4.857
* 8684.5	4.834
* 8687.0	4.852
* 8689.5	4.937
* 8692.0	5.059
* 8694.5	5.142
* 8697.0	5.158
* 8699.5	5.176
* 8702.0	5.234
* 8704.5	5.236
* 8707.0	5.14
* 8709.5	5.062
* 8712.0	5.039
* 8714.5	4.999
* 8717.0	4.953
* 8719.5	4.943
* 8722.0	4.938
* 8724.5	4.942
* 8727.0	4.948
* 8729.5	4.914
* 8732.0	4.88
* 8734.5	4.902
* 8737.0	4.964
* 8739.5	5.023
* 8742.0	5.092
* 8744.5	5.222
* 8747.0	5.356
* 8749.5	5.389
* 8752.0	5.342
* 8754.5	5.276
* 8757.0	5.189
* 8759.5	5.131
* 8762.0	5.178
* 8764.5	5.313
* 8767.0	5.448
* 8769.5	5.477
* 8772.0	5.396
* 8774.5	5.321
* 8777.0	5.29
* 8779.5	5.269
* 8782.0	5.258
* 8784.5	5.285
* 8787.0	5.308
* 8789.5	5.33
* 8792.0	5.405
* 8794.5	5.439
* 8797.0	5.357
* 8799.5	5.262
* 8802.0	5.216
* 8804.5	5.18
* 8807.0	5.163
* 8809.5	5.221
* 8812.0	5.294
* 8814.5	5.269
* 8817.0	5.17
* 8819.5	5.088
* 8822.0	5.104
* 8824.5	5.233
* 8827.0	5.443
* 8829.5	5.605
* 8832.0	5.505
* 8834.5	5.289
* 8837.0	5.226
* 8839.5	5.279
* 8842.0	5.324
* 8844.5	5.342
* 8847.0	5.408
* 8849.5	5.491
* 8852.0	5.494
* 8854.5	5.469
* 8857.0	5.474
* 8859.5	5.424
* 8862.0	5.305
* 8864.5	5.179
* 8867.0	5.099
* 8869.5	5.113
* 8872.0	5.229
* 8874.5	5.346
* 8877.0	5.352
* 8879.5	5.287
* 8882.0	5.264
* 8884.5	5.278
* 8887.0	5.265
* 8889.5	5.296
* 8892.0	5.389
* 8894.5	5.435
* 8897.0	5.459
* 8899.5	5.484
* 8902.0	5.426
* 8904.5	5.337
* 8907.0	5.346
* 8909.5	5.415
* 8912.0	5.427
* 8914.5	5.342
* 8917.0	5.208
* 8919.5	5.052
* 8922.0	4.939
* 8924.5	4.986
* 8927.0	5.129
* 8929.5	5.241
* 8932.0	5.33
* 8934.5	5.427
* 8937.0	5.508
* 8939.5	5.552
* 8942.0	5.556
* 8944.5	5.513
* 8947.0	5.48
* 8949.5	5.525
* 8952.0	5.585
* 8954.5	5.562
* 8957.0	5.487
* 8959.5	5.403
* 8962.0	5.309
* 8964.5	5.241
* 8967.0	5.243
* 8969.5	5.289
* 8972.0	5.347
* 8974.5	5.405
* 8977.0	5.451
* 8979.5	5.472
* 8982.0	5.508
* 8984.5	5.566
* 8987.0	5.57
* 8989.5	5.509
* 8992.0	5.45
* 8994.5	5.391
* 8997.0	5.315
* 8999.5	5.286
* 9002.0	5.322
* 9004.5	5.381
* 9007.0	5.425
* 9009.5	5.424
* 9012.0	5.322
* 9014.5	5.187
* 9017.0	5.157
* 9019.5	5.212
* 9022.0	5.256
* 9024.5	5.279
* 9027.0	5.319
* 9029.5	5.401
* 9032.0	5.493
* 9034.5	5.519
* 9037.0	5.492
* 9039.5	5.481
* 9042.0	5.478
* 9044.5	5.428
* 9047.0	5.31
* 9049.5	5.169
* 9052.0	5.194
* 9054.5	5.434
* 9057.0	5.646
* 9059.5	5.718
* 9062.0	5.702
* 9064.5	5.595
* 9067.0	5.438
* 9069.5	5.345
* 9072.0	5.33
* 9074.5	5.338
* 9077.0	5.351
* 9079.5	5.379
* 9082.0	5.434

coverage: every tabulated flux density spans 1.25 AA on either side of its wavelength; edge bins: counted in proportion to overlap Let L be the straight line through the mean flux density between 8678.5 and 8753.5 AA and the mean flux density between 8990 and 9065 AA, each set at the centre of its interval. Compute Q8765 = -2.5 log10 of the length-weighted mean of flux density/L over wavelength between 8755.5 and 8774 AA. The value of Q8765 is -0.04 mag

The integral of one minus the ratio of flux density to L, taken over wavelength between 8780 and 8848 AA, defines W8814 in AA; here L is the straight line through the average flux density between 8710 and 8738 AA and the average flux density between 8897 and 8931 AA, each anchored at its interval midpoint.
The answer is -2.62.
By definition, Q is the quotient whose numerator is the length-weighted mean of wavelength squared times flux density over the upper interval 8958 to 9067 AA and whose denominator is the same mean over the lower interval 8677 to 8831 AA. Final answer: 1.11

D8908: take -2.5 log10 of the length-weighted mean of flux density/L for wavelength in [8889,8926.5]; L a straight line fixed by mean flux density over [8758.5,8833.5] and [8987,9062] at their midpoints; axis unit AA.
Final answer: 0.01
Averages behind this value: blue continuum 5.3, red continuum 5.39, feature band 5.3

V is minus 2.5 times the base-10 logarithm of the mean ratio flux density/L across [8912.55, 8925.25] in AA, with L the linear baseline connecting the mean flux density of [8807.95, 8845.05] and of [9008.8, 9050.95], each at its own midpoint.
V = 0.04 mag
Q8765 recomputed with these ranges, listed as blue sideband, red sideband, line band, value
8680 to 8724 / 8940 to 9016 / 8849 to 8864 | -0.04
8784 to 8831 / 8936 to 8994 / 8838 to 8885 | 0.00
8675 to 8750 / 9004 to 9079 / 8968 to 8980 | -0.01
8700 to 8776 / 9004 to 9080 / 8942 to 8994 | -0.02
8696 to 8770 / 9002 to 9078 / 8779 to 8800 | -0.03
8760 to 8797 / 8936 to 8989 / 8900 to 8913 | 0.00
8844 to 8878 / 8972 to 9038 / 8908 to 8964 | 0.00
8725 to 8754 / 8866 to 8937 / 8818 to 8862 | -0.03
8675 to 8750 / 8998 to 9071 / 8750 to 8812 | -0.04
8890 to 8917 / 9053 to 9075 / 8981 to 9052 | 0.02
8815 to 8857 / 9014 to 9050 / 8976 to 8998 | -0.02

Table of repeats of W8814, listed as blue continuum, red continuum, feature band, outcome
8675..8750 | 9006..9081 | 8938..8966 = -0.9 AA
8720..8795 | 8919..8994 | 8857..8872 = 0.2 AA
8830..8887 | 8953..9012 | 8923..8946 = 0.1 AA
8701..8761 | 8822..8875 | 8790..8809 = -0.2 AA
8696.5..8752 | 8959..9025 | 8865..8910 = -0.6 AA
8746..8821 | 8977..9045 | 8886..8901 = -0.1 AA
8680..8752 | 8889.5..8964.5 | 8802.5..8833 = -0.4 AA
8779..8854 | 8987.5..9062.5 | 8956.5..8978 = 0.1 AA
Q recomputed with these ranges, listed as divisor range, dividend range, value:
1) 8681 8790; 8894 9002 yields 1.10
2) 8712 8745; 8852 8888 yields 1.10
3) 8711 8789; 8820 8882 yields 1.06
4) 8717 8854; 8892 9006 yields 1.07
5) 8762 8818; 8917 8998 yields 1.05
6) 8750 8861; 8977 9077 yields 1.07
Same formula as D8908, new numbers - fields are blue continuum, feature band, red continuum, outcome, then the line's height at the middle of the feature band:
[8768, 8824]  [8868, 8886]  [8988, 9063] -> 0.011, 5.32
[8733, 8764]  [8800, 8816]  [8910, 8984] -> 0.001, 5.23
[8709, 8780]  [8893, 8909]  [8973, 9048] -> -0.025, 5.29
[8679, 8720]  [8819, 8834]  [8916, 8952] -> -0.030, 5.19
